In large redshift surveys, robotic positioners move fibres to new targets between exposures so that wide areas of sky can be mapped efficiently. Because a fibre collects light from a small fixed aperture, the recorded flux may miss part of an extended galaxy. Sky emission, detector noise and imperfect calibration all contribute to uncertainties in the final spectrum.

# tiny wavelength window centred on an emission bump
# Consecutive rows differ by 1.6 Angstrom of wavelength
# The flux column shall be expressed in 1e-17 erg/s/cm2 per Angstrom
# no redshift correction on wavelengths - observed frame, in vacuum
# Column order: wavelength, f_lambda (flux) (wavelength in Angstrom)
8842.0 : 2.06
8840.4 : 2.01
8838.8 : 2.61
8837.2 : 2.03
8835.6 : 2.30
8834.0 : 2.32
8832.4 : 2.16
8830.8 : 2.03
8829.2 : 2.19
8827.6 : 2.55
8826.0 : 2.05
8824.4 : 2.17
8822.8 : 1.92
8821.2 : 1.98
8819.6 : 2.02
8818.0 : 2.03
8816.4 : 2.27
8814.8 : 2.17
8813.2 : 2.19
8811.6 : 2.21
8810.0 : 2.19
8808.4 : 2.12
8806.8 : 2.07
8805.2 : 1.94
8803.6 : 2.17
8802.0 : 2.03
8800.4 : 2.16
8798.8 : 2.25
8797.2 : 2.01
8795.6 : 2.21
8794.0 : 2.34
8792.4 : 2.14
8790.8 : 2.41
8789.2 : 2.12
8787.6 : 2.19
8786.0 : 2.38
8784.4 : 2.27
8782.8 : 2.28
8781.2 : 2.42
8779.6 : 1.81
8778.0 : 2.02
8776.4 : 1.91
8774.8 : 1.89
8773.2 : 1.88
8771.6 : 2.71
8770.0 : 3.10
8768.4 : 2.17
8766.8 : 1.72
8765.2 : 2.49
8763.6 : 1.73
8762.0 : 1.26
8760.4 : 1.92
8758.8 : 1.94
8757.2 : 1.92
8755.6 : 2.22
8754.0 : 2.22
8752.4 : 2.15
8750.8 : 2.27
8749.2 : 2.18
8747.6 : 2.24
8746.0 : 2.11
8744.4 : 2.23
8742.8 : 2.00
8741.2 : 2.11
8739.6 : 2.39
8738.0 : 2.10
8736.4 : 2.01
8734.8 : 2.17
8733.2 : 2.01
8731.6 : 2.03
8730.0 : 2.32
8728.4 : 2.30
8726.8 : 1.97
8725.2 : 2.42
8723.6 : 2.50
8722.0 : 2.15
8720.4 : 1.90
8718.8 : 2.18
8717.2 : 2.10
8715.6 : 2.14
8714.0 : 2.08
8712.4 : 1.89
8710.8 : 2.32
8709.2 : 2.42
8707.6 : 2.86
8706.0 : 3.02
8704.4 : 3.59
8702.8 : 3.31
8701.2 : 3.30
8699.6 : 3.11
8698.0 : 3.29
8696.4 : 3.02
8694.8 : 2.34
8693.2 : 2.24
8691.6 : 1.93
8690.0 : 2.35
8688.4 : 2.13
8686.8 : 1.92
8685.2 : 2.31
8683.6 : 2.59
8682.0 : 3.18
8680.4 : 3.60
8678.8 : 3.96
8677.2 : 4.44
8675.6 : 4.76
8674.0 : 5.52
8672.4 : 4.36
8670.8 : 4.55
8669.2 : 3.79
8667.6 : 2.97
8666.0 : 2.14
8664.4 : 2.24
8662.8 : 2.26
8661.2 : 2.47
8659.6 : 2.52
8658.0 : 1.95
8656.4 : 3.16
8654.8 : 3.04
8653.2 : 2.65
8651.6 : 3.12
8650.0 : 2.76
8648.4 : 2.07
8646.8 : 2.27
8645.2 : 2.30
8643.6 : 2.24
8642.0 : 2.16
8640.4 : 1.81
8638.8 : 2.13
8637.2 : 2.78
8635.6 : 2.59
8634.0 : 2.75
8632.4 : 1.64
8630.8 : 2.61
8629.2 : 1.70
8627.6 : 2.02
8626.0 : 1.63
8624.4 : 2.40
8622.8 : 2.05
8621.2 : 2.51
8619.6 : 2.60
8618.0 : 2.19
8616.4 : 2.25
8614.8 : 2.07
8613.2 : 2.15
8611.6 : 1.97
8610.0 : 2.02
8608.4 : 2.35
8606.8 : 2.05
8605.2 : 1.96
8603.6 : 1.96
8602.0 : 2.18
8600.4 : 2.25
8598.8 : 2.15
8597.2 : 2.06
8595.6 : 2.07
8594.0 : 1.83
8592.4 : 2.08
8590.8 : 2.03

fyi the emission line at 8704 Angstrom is [N II]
